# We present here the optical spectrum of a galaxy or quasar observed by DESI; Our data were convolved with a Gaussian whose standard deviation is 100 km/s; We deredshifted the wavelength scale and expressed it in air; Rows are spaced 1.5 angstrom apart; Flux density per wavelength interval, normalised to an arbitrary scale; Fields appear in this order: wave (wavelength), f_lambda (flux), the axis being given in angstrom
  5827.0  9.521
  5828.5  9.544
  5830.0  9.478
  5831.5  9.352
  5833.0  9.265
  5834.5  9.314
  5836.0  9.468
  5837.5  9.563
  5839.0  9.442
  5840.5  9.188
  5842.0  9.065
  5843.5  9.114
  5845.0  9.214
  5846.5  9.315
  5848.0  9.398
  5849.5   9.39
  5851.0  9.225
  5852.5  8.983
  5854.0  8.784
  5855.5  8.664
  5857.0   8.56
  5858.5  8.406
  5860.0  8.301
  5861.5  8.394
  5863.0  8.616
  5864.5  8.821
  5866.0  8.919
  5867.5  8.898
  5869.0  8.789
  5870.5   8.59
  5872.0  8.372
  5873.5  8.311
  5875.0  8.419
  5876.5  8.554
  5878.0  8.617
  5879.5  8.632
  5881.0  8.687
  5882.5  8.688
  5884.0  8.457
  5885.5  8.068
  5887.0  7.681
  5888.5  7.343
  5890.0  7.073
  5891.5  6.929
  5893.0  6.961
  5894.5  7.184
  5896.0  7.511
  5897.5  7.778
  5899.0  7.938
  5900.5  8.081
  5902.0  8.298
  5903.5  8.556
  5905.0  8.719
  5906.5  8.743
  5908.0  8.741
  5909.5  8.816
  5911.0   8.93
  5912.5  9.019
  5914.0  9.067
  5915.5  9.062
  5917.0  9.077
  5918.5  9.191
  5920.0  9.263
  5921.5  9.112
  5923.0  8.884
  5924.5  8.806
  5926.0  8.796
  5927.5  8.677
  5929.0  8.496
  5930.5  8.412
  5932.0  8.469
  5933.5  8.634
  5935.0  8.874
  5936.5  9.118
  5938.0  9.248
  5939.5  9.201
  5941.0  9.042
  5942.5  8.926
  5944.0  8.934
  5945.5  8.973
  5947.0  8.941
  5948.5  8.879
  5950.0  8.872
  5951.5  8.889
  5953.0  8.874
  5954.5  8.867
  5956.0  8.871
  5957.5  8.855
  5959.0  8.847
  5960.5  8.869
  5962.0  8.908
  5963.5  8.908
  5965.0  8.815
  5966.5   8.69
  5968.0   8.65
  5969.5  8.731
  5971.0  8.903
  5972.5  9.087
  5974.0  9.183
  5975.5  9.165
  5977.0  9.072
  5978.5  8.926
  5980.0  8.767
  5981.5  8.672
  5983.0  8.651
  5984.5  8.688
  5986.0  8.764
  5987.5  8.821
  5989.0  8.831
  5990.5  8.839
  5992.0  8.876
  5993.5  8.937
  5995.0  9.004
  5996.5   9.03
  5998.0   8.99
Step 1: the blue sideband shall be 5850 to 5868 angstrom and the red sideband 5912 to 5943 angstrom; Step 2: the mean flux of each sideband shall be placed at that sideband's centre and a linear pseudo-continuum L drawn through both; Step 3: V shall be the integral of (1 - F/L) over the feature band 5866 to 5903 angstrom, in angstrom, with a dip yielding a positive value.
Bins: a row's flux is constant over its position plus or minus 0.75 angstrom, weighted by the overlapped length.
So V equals 2.93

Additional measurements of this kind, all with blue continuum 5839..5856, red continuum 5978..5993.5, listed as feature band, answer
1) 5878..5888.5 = 0.9 angstrom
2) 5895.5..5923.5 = 0.9 angstrom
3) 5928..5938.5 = 0.2 angstrom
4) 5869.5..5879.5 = 0.6 angstrom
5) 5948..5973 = 0.0 angstrom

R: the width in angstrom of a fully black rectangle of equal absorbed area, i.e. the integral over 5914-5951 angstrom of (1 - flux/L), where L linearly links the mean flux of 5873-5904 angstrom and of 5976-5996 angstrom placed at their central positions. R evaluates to -2.4 angstrom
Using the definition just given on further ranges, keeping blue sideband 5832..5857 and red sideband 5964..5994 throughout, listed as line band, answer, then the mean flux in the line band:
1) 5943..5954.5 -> 0.0 angstrom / 8.91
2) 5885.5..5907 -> 3.1 angstrom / 7.77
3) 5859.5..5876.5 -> 1.0 angstrom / 8.59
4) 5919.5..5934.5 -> 0.4 angstrom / 8.75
